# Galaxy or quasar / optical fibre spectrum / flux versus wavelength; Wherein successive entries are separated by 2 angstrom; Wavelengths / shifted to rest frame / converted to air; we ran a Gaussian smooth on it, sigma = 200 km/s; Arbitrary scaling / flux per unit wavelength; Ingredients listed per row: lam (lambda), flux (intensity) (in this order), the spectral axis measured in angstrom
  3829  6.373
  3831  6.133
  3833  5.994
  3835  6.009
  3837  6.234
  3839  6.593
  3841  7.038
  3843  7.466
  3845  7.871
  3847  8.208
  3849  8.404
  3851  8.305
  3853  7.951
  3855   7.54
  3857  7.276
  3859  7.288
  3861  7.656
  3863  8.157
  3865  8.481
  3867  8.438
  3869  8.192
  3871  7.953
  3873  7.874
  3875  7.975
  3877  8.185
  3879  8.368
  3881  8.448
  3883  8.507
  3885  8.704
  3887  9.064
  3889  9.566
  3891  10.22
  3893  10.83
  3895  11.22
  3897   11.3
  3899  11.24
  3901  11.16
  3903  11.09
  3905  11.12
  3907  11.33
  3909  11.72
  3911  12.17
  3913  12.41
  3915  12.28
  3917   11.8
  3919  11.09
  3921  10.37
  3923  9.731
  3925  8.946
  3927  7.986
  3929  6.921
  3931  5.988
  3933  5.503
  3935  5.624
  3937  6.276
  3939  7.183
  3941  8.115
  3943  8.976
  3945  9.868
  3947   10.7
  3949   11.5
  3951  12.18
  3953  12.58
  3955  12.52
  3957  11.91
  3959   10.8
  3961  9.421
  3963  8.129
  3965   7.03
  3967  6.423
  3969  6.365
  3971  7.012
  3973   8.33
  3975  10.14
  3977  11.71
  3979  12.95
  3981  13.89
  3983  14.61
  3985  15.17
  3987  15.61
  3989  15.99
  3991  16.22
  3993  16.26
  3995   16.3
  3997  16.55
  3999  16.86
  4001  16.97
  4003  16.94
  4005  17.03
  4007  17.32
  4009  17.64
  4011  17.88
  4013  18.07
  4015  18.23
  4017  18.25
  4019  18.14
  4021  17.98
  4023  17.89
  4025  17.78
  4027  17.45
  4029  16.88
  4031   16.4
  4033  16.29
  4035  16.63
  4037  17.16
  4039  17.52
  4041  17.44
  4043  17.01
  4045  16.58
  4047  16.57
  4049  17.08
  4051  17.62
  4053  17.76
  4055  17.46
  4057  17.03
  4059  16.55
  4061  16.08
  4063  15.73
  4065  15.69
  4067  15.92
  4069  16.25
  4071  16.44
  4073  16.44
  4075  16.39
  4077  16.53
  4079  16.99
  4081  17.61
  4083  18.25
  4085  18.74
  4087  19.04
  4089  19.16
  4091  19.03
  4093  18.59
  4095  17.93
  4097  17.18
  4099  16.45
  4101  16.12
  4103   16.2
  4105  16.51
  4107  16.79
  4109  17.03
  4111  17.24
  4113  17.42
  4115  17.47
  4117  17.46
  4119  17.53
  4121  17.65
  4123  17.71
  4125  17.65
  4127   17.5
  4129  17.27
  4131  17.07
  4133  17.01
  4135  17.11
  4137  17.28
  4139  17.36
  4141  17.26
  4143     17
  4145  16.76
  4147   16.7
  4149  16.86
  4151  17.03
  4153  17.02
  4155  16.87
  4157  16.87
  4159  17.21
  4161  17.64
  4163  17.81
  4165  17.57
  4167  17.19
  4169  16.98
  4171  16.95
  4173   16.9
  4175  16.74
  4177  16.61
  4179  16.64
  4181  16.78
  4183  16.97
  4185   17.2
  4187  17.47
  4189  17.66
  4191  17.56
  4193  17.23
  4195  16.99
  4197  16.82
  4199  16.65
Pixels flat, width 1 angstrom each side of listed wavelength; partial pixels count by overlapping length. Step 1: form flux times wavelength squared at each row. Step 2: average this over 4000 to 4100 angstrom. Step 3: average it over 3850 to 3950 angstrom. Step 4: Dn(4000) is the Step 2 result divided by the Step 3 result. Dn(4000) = 2.03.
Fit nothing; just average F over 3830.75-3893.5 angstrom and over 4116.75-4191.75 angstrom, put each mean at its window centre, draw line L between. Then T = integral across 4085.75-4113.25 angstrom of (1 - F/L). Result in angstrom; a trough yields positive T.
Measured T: -3.7 angstrom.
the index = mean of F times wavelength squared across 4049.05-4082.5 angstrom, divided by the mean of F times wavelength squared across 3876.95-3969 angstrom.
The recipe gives 1.9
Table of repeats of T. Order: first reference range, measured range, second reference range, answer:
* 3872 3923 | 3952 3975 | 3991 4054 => 7.8 angstrom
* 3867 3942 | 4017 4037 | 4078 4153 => -4.7 angstrom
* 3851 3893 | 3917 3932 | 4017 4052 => 3.0 angstrom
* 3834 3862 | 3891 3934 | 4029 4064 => 0.4 angstrom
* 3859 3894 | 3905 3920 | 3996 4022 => -1.1 angstrom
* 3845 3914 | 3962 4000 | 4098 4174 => 0.2 angstrom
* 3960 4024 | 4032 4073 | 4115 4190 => -3.6 angstrom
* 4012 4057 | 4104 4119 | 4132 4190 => 0.0 angstrom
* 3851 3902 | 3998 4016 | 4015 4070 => -2.5 angstrom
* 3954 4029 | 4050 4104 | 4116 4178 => -4.3 angstrom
